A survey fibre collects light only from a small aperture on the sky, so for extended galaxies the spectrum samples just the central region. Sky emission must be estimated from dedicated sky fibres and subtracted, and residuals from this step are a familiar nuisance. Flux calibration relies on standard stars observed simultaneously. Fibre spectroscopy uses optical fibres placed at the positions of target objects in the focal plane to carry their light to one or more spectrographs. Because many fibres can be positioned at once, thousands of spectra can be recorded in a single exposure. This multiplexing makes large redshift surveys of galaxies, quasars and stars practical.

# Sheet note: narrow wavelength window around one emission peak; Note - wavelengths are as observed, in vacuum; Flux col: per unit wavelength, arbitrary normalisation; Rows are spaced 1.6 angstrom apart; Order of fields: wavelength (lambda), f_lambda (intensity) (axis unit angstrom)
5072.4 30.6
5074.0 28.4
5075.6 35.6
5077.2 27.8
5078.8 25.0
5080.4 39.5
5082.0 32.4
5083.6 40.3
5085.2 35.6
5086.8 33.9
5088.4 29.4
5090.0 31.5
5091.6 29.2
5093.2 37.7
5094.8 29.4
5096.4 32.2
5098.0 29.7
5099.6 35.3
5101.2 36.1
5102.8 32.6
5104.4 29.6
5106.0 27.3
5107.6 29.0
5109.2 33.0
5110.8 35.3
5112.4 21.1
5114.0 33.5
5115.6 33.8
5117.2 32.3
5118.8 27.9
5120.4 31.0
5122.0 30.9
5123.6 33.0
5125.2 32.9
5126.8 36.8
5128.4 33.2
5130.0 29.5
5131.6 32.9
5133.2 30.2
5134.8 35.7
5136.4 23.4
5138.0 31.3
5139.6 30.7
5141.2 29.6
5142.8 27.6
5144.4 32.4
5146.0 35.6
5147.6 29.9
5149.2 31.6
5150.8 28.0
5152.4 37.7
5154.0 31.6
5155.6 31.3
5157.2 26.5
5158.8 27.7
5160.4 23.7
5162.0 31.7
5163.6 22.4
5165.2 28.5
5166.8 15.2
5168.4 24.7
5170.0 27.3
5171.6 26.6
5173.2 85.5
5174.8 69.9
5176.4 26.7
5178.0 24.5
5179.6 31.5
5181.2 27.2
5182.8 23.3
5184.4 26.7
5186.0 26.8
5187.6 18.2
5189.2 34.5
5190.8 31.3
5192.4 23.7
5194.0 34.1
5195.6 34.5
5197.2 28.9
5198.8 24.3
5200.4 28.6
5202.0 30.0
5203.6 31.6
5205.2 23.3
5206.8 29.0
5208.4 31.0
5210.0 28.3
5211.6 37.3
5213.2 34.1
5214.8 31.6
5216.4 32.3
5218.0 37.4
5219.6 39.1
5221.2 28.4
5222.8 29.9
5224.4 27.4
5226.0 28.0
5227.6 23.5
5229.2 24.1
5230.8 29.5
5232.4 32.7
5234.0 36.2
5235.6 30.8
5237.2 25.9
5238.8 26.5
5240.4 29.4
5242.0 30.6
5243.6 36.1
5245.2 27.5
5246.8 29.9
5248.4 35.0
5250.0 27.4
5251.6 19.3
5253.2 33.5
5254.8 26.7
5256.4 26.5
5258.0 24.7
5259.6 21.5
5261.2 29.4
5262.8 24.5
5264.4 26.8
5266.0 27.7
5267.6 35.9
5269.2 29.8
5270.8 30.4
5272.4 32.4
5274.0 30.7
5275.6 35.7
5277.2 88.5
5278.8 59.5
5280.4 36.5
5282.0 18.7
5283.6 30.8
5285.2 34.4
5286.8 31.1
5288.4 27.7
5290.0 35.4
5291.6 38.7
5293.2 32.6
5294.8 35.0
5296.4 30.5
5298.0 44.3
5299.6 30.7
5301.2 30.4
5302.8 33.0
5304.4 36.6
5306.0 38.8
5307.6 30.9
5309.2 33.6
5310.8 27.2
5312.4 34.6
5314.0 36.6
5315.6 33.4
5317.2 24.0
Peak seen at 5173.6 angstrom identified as H-beta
